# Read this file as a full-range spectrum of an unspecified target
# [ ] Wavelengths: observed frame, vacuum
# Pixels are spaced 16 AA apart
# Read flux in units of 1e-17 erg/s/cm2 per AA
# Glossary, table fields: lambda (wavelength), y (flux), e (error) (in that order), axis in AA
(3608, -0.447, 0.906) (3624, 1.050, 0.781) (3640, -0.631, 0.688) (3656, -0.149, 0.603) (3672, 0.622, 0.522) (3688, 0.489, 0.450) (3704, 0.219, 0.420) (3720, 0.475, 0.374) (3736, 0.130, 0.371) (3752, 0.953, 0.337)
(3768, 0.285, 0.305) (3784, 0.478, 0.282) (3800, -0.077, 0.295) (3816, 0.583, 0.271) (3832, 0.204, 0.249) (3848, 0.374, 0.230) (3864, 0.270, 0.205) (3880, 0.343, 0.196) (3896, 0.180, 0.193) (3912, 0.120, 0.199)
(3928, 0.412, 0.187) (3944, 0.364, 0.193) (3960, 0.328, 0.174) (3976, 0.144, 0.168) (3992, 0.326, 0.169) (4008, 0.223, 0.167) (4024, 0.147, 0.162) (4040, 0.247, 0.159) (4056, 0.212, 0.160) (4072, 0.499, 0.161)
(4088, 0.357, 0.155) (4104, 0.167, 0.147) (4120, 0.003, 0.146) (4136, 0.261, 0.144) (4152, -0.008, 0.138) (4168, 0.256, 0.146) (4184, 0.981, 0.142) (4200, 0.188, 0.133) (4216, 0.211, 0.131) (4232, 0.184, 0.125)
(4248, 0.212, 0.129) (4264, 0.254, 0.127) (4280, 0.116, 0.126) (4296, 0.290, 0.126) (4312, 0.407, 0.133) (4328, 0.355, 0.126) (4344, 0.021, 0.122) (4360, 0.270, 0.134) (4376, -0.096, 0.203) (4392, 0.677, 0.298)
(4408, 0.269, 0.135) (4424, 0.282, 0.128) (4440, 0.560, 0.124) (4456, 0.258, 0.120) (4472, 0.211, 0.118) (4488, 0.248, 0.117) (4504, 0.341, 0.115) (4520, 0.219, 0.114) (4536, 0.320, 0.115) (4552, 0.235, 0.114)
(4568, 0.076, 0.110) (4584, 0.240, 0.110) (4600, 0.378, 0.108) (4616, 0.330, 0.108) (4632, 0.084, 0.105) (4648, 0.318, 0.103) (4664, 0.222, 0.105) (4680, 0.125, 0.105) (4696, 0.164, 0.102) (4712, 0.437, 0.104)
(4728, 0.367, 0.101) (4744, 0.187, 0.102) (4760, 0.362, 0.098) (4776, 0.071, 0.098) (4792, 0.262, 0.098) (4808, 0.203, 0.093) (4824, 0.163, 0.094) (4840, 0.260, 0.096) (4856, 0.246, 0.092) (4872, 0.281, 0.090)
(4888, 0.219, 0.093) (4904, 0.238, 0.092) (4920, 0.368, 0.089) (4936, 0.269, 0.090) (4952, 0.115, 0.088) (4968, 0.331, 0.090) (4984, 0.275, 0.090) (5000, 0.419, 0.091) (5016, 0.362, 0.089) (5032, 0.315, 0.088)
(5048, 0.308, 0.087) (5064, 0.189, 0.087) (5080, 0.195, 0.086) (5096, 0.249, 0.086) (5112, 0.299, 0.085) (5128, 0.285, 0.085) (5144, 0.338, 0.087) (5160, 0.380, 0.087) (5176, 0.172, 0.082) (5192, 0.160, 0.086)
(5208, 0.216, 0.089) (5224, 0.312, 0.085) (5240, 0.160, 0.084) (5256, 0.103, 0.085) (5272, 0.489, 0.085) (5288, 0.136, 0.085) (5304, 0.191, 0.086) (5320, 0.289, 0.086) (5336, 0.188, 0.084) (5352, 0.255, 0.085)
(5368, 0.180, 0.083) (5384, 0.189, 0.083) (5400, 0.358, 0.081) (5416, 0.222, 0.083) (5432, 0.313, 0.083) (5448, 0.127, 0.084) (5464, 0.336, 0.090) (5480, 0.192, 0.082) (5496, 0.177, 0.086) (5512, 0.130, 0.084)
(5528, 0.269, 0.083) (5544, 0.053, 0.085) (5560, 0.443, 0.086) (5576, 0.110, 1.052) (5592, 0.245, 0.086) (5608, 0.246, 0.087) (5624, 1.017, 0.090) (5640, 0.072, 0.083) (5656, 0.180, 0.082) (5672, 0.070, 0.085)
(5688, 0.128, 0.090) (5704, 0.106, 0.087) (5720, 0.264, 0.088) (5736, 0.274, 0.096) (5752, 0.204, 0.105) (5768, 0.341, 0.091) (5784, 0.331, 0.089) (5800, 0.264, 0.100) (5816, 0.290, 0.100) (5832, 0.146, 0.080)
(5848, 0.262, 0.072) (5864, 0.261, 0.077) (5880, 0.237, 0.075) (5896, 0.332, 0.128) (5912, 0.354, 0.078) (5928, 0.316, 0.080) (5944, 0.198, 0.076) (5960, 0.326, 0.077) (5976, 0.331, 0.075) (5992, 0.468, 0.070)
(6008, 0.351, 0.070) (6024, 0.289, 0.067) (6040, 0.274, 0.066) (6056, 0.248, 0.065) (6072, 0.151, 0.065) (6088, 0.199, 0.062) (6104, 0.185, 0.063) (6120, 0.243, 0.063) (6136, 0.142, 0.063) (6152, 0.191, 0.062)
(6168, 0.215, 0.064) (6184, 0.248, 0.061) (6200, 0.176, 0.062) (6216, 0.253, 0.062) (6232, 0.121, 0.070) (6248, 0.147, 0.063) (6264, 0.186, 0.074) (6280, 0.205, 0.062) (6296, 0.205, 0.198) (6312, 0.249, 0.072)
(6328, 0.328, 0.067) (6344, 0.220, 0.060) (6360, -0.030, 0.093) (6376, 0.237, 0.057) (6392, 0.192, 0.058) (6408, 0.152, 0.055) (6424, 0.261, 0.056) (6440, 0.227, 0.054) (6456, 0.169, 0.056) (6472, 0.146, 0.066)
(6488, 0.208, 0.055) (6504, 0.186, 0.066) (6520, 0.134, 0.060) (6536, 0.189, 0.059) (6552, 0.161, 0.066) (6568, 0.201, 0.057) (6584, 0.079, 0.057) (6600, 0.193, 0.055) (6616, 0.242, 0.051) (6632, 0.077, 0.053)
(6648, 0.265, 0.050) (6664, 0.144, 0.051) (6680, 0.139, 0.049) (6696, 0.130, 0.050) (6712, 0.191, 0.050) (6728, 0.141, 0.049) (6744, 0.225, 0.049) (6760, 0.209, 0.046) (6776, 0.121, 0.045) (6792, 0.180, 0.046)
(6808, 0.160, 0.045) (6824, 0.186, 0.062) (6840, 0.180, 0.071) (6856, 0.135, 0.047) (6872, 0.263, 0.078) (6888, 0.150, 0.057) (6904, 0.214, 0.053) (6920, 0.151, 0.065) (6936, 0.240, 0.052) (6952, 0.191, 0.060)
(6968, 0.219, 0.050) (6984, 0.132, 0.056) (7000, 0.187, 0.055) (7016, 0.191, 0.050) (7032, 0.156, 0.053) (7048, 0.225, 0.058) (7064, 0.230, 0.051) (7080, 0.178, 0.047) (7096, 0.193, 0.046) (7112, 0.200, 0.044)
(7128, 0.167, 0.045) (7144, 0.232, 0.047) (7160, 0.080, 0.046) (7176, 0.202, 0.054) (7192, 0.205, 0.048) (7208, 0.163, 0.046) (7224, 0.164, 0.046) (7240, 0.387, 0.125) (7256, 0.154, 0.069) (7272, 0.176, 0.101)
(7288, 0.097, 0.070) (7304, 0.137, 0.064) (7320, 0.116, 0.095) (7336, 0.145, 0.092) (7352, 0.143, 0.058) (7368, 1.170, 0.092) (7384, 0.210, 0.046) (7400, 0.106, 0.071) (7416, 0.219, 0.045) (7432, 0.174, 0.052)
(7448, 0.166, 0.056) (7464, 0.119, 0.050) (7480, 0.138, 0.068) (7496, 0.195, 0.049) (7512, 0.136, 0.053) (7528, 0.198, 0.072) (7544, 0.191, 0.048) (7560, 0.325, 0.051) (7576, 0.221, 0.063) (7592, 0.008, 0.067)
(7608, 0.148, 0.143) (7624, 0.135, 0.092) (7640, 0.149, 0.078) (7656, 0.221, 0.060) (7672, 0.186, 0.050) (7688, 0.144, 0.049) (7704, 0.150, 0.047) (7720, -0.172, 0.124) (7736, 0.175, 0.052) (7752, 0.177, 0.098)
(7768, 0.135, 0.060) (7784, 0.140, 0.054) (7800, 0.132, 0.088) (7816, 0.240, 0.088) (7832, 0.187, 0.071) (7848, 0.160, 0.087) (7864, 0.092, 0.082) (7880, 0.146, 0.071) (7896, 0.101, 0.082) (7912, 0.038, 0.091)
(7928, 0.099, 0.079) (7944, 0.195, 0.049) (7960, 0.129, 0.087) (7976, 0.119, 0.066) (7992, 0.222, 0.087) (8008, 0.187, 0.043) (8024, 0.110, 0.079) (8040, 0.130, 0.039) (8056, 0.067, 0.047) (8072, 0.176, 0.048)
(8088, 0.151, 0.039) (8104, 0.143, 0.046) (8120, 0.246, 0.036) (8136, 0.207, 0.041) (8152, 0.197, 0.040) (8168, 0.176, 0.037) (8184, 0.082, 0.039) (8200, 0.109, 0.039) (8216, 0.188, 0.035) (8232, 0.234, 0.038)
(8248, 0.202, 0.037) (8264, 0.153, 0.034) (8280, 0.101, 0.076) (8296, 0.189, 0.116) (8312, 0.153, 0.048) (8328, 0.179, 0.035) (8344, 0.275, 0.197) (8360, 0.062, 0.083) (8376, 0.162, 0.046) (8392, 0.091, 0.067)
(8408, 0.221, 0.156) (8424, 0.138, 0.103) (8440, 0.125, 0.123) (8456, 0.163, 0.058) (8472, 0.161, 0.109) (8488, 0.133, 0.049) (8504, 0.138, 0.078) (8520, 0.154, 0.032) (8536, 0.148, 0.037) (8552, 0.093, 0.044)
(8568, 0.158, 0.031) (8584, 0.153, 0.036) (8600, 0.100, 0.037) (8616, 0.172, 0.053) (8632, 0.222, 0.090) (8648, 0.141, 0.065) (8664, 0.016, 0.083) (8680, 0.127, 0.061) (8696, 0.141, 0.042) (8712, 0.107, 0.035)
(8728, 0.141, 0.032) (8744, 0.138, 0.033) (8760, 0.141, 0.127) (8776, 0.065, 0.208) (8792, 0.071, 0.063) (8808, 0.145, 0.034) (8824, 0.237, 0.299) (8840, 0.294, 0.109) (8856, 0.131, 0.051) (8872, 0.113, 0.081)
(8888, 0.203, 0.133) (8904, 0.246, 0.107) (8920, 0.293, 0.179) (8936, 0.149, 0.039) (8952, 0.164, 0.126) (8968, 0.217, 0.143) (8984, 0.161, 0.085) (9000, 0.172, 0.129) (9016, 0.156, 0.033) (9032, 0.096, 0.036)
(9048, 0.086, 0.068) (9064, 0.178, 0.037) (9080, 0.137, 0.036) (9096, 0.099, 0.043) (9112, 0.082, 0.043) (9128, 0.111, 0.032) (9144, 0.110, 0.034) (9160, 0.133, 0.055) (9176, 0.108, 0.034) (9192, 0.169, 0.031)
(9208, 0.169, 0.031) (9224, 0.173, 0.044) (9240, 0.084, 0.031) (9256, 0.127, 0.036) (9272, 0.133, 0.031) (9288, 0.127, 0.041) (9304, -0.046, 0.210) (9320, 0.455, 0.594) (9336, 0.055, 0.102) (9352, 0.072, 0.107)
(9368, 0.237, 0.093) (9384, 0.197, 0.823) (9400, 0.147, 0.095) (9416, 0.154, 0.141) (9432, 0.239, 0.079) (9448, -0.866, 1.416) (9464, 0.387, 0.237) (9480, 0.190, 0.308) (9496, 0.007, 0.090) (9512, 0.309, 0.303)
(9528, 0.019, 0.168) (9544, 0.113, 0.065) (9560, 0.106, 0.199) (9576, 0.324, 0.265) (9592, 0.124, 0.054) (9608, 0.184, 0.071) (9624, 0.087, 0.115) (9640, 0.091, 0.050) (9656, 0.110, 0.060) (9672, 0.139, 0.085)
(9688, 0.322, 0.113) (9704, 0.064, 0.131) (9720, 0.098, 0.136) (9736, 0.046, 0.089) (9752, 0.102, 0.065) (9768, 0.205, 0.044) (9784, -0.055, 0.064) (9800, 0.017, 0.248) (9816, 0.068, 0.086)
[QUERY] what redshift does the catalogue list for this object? 0.12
